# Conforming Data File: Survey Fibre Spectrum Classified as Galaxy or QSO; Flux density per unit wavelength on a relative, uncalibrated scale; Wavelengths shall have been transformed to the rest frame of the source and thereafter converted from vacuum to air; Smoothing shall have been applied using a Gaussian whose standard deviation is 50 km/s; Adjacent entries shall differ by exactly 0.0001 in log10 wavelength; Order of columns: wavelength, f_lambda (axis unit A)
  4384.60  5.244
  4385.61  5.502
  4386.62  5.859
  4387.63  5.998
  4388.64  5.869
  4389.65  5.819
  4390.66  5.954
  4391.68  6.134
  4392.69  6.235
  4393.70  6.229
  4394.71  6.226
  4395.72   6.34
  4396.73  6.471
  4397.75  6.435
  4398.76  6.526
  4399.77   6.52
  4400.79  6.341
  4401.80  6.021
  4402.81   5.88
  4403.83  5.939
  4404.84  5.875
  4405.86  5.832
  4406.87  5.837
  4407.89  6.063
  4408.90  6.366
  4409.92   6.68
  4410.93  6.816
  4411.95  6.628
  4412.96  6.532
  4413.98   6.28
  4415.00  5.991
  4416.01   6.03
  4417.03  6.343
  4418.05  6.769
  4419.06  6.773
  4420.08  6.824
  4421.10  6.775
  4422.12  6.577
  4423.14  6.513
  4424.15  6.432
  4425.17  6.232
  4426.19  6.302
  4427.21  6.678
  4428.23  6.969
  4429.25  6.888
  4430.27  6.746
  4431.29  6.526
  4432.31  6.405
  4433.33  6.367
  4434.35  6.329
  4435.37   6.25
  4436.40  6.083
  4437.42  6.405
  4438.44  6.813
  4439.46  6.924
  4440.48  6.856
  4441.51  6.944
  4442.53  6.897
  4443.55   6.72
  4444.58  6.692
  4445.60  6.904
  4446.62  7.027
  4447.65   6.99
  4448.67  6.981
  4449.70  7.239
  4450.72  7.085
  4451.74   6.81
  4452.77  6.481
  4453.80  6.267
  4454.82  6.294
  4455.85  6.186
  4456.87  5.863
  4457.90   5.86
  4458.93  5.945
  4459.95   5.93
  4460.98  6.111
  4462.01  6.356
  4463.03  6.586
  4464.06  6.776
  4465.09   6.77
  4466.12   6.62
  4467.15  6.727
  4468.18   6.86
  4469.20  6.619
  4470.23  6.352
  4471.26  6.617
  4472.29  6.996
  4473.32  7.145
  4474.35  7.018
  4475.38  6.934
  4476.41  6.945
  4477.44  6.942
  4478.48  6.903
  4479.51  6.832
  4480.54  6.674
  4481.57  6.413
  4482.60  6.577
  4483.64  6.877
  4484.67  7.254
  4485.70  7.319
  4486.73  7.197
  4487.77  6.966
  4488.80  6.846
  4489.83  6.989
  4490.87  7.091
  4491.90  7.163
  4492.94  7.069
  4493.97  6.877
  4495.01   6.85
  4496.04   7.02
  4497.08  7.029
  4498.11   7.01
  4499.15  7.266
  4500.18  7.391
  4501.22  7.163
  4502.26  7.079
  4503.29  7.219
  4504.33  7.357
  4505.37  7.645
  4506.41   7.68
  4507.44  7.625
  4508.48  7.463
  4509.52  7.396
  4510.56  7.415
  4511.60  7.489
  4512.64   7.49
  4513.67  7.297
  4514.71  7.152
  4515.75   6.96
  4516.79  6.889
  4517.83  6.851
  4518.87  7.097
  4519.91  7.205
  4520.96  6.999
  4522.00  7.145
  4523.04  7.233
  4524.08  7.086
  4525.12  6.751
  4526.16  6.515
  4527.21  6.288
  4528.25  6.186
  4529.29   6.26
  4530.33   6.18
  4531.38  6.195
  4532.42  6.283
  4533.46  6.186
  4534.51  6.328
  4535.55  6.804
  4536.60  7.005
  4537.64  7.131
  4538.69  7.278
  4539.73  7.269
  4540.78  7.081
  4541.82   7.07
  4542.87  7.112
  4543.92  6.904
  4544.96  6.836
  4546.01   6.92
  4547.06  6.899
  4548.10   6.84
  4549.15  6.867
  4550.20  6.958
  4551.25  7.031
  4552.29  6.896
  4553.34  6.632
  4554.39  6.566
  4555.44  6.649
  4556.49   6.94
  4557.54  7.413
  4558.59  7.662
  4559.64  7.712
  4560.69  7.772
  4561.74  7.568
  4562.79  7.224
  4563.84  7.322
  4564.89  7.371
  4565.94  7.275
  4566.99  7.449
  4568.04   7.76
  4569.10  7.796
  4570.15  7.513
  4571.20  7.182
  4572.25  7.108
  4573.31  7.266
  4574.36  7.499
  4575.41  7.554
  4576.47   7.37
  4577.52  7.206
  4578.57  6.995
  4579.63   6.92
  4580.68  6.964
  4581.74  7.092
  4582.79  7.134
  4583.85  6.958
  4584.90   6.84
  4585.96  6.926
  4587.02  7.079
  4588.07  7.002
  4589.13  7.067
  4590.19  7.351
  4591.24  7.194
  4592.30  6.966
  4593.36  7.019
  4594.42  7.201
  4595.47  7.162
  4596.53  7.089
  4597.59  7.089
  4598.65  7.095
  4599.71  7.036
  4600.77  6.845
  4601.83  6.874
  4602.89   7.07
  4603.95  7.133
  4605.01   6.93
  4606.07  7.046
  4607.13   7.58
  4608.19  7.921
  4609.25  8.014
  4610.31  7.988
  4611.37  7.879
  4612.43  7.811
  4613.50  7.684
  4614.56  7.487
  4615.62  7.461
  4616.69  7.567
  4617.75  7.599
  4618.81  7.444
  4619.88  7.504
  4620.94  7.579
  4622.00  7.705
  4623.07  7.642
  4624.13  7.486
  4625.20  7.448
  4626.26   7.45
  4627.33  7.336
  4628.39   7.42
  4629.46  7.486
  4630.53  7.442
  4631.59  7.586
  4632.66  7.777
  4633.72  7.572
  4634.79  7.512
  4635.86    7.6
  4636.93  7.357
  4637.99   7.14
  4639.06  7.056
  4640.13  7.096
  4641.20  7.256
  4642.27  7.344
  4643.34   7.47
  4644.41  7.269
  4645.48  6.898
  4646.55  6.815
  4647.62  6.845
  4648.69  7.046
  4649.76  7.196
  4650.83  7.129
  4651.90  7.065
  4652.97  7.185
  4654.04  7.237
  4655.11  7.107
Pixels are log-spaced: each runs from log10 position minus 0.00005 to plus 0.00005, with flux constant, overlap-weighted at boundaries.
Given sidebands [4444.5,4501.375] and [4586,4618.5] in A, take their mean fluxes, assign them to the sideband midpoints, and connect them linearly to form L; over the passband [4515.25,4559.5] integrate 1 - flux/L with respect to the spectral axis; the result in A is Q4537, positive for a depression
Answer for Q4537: 1.2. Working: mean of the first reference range 6.78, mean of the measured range 6.85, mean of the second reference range 7.3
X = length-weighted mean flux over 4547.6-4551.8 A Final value 6.93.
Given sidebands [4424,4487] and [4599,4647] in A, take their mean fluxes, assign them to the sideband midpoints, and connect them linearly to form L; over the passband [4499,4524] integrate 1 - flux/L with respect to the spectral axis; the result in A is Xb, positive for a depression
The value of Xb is -1.3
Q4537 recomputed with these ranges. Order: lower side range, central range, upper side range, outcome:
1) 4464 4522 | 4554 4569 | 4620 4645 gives -0.2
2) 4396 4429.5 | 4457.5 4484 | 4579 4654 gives 0.1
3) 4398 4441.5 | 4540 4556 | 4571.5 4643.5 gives 0.3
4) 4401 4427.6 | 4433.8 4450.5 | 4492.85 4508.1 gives -0.3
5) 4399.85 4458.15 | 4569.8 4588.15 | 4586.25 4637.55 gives 0.2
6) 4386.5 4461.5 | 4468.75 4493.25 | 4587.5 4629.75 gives -0.7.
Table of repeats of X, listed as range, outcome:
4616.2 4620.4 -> 7.53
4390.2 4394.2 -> 6.13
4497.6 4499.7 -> 7.15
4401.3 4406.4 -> 5.91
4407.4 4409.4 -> 6.23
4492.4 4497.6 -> 6.97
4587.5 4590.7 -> 7.14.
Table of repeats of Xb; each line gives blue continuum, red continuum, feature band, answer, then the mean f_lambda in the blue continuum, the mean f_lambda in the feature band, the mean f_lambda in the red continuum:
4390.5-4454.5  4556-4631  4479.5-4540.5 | -0.6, 6.49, 6.99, 7.34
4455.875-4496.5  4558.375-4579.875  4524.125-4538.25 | 1.3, 6.74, 6.49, 7.41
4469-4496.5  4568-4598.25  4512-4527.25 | 0.0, 6.91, 7.02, 7.17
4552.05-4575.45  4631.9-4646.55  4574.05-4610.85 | 0.7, 7.31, 7.18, 7.32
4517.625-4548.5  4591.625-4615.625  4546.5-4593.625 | -0.7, 6.8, 7.17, 7.32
